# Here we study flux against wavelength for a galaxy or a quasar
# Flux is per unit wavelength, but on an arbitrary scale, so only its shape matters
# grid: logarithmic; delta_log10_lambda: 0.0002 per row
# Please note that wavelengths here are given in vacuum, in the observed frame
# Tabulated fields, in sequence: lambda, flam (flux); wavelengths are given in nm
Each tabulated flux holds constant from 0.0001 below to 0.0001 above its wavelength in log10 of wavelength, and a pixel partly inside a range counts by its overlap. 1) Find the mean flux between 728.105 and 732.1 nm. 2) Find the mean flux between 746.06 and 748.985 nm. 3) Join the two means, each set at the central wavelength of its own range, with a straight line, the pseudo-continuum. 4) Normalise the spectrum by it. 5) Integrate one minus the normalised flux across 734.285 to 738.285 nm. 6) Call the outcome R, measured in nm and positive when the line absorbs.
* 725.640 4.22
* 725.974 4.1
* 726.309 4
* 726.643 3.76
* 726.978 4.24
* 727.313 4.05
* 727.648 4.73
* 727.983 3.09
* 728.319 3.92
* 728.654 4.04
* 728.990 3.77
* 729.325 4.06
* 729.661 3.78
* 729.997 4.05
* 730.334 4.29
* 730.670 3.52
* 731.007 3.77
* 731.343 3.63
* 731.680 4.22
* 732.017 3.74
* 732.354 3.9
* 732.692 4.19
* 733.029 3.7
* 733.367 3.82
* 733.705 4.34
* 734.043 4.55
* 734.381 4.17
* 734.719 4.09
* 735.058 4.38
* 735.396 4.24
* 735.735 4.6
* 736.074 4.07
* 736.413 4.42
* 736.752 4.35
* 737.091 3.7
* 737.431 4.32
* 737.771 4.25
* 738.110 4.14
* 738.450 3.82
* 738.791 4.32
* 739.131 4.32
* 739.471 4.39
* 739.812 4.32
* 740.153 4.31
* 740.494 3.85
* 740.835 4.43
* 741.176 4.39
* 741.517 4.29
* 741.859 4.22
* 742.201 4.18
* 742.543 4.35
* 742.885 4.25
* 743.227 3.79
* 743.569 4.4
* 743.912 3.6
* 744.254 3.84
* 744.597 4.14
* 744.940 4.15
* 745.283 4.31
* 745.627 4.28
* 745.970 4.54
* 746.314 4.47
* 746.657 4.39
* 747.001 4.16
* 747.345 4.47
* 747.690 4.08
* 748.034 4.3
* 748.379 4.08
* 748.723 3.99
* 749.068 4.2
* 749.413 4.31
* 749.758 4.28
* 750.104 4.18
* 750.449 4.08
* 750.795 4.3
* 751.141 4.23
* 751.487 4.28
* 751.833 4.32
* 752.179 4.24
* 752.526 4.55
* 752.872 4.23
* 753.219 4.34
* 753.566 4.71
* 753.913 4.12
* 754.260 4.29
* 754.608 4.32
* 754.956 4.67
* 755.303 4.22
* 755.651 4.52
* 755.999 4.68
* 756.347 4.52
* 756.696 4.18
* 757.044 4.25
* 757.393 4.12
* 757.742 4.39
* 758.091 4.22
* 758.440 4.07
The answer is -0.21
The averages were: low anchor 3.89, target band 4.23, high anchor 4.25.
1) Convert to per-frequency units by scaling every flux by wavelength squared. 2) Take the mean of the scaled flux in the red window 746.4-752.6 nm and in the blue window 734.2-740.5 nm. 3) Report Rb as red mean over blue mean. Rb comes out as 1.04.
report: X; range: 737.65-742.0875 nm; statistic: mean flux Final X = 4.23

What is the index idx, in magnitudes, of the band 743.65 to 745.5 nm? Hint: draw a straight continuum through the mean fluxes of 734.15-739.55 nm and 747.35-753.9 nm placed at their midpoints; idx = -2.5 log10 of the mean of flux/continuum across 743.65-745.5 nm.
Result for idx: 0.056 mag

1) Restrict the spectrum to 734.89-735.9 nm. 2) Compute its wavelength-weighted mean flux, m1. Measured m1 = 4.41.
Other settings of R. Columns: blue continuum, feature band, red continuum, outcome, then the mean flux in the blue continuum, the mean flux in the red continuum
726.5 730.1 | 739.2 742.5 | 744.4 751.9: -0.103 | 3.95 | 4.25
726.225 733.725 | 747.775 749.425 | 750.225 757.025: 0.041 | 3.93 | 4.35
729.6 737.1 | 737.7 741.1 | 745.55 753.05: -0.055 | 4.08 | 4.27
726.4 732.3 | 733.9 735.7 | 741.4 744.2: -0.137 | 3.92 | 4.12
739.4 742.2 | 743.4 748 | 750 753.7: 0.071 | 4.26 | 4.31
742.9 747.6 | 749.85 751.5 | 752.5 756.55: 0.045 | 4.2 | 4.42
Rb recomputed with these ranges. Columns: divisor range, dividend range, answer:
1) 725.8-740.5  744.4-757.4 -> 1.11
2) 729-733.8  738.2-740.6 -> 1.09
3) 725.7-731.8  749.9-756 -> 1.17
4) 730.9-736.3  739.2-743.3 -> 1.06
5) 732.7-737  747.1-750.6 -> 1.03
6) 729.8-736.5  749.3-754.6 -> 1.11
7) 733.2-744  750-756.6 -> 1.08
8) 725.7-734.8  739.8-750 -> 1.10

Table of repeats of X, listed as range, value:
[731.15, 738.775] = 4.12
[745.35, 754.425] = 4.29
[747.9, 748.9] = 4.12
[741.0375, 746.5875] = 4.2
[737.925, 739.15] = 4.13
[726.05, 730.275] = 3.97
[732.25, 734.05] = 4.05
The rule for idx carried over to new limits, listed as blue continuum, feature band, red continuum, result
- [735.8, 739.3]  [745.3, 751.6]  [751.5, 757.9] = 0.01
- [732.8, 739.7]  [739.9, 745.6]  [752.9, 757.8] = 0.03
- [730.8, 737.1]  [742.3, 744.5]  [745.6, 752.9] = 0.04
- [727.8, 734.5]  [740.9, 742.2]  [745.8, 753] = -0.04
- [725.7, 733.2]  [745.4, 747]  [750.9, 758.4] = -0.05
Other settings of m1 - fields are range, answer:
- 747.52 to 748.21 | 4.19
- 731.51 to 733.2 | 3.95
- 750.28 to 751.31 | 4.2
